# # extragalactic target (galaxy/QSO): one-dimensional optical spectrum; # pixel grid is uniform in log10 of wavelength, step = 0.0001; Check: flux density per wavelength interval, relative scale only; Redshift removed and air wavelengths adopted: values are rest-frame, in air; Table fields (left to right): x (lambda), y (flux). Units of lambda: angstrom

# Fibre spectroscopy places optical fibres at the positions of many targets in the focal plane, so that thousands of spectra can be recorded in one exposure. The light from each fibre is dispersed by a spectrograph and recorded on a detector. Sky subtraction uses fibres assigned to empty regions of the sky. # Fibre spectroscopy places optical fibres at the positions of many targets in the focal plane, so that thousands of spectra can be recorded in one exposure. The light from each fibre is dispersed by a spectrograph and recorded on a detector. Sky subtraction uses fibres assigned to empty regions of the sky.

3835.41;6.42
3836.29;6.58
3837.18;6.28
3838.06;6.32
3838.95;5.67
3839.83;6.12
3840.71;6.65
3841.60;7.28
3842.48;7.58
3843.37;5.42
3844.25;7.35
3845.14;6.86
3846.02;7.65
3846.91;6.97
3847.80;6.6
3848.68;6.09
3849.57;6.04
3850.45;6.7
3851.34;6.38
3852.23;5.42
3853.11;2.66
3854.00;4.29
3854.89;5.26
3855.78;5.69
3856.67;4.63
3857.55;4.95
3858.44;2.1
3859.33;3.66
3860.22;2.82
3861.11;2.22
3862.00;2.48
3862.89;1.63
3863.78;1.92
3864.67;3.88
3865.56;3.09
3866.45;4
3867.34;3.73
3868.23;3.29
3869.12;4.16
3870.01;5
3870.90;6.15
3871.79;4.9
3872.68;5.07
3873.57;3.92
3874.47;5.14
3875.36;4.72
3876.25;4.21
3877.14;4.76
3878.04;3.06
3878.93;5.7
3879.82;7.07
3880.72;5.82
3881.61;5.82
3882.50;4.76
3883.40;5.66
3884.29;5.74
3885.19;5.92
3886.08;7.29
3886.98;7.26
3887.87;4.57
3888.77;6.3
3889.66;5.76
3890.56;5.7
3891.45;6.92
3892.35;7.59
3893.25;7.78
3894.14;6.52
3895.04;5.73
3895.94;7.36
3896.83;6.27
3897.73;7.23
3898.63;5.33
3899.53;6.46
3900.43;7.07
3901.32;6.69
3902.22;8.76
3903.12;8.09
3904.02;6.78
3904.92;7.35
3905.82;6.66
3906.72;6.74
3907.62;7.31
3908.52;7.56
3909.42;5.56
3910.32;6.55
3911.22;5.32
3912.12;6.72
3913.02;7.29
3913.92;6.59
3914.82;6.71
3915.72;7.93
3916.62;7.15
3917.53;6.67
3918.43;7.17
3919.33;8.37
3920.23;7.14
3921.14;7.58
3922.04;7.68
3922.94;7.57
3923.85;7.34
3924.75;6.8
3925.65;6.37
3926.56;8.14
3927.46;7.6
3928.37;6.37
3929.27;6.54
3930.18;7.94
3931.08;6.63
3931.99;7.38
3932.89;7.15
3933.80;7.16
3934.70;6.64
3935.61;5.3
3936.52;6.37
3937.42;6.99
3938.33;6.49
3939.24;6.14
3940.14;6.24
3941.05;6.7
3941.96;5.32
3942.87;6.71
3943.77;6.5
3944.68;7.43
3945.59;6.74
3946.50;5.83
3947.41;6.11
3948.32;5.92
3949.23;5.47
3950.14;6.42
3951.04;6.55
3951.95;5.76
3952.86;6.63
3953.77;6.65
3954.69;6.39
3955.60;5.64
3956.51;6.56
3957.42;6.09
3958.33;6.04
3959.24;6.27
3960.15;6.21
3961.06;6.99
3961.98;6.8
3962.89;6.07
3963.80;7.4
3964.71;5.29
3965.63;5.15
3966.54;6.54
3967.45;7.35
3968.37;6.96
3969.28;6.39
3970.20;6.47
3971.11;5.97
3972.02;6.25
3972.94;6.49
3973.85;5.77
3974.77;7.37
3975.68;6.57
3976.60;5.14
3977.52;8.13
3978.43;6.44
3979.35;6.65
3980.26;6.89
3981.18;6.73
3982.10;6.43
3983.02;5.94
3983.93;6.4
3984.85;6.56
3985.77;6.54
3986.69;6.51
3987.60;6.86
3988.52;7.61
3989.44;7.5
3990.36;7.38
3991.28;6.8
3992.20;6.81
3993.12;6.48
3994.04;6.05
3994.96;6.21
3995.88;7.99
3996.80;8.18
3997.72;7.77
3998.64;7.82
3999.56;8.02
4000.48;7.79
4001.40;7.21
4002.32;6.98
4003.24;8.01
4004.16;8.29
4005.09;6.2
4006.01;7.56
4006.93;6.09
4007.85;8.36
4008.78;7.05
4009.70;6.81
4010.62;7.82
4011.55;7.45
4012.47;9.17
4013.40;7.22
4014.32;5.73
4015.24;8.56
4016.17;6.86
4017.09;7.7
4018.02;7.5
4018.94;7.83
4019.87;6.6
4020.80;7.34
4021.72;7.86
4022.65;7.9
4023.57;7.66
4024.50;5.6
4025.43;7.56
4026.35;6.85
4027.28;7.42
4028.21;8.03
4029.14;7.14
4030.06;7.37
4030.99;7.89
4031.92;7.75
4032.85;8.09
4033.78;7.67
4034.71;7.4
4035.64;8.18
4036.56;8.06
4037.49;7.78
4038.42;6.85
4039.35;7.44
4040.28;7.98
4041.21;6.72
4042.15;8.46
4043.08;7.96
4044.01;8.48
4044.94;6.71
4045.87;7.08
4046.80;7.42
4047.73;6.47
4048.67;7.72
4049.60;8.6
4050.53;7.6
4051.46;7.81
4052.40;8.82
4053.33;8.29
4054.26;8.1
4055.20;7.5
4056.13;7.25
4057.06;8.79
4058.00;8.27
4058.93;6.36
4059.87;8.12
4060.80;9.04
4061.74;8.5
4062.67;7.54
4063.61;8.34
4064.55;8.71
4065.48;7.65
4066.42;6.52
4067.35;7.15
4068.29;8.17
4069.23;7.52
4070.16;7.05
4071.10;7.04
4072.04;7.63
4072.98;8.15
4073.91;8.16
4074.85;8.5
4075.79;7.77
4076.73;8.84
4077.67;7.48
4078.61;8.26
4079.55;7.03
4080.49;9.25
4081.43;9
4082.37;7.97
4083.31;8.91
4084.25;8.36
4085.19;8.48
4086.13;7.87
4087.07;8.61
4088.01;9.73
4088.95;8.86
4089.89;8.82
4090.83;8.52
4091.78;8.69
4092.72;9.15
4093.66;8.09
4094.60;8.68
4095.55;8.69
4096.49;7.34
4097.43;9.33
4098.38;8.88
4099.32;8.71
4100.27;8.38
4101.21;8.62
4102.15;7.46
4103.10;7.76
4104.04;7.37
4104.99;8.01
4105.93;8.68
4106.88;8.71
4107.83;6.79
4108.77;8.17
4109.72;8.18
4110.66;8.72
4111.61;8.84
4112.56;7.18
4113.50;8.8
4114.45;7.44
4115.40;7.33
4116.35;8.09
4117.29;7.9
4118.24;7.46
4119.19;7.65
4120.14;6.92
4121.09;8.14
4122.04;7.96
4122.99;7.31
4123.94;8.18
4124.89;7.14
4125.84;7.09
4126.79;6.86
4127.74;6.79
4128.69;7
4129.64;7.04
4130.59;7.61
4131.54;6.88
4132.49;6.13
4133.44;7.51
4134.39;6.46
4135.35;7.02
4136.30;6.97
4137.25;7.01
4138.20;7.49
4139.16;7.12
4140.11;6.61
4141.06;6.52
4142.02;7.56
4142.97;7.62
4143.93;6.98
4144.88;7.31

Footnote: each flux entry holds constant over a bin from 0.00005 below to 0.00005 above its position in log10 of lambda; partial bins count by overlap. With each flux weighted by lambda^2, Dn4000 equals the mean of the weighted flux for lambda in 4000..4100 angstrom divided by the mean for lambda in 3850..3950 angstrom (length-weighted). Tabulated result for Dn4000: 1.42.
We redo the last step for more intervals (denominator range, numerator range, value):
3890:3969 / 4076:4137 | 1.30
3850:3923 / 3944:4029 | 1.27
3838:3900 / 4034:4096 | 1.65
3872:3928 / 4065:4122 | 1.38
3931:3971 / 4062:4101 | 1.38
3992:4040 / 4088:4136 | 1.11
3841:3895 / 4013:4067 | 1.60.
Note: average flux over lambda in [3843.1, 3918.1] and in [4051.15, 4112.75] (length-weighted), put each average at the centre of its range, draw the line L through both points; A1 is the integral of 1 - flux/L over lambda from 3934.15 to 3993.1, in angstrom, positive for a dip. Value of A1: 2.1 angstrom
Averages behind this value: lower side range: 5.66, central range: 6.46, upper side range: 8.17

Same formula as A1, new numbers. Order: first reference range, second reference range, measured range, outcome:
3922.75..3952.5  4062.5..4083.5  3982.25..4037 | 0.0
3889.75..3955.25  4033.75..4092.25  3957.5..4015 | 3.6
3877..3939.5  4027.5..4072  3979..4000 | 0.9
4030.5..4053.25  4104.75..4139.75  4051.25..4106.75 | -4.1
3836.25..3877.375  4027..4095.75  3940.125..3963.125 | 0.2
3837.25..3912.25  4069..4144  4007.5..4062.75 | -3.5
